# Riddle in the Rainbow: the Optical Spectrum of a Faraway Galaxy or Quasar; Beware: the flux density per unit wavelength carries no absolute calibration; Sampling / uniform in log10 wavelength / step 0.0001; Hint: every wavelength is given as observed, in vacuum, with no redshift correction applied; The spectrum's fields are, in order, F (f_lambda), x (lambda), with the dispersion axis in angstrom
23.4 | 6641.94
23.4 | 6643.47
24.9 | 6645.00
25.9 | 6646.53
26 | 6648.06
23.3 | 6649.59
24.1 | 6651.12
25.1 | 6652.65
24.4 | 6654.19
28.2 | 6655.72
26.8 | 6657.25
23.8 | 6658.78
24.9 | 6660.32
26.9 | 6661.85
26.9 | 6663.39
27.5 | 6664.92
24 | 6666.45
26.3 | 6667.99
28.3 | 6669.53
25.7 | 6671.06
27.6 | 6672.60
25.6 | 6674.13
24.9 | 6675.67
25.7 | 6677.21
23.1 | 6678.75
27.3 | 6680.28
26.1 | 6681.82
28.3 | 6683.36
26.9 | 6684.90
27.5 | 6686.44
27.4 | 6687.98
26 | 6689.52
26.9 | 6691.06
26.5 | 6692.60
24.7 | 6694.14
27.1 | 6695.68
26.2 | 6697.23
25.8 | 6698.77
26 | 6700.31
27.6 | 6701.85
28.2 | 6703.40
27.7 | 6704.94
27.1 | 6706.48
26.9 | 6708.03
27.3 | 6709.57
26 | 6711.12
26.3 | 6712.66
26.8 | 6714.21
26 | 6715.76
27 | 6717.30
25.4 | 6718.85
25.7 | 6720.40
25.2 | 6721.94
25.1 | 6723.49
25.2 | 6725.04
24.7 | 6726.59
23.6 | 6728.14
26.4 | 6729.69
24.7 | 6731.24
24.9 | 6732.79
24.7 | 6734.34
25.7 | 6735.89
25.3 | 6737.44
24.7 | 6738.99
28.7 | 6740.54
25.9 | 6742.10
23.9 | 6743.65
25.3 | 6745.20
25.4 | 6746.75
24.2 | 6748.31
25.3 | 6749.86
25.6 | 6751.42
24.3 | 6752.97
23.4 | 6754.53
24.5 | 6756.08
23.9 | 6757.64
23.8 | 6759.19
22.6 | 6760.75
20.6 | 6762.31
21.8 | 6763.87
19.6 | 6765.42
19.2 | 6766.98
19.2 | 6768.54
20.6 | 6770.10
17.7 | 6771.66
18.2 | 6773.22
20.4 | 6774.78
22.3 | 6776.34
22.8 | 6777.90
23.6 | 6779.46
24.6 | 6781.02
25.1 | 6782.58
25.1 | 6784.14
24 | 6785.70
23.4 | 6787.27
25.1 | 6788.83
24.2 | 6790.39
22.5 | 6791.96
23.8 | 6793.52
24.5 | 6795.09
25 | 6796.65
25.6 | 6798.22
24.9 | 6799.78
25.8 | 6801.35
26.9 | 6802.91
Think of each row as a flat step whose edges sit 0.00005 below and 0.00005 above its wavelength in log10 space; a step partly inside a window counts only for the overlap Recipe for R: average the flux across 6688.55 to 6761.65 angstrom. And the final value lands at 25.6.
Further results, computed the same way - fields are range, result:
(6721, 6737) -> 25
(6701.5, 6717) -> 27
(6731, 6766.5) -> 24.2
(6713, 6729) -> 25.5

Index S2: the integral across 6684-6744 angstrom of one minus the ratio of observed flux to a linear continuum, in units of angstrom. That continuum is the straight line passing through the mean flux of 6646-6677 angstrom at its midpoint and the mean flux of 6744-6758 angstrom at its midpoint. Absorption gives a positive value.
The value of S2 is -2.3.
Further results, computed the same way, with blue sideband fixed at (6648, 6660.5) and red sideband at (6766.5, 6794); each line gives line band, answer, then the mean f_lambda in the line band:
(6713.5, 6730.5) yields -1.4 angstrom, 25.5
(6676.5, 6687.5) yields -0.9 angstrom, 26.4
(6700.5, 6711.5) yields -1.5 angstrom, 27.2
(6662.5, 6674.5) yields -0.8 angstrom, 26.5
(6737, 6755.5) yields -1.6 angstrom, 25.2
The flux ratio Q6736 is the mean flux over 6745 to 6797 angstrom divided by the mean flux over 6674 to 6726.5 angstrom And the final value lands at 0.87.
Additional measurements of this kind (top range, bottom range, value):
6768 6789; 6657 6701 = 0.85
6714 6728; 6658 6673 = 0.98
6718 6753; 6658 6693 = 0.96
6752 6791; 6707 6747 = 0.87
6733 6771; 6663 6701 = 0.90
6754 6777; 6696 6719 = 0.79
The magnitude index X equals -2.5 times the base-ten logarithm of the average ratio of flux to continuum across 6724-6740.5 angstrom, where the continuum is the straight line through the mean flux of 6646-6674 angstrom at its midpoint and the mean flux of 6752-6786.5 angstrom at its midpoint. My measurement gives -0.078 mag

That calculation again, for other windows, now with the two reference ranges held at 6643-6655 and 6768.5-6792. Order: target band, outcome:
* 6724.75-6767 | -0.05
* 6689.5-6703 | -0.11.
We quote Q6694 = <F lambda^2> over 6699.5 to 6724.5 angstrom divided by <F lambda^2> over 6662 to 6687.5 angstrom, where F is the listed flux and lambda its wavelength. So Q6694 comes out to 1.02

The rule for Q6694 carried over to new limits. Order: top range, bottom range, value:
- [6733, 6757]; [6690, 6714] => 0.95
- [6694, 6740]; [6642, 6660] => 1.06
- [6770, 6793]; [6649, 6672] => 0.91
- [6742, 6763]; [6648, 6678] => 0.96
